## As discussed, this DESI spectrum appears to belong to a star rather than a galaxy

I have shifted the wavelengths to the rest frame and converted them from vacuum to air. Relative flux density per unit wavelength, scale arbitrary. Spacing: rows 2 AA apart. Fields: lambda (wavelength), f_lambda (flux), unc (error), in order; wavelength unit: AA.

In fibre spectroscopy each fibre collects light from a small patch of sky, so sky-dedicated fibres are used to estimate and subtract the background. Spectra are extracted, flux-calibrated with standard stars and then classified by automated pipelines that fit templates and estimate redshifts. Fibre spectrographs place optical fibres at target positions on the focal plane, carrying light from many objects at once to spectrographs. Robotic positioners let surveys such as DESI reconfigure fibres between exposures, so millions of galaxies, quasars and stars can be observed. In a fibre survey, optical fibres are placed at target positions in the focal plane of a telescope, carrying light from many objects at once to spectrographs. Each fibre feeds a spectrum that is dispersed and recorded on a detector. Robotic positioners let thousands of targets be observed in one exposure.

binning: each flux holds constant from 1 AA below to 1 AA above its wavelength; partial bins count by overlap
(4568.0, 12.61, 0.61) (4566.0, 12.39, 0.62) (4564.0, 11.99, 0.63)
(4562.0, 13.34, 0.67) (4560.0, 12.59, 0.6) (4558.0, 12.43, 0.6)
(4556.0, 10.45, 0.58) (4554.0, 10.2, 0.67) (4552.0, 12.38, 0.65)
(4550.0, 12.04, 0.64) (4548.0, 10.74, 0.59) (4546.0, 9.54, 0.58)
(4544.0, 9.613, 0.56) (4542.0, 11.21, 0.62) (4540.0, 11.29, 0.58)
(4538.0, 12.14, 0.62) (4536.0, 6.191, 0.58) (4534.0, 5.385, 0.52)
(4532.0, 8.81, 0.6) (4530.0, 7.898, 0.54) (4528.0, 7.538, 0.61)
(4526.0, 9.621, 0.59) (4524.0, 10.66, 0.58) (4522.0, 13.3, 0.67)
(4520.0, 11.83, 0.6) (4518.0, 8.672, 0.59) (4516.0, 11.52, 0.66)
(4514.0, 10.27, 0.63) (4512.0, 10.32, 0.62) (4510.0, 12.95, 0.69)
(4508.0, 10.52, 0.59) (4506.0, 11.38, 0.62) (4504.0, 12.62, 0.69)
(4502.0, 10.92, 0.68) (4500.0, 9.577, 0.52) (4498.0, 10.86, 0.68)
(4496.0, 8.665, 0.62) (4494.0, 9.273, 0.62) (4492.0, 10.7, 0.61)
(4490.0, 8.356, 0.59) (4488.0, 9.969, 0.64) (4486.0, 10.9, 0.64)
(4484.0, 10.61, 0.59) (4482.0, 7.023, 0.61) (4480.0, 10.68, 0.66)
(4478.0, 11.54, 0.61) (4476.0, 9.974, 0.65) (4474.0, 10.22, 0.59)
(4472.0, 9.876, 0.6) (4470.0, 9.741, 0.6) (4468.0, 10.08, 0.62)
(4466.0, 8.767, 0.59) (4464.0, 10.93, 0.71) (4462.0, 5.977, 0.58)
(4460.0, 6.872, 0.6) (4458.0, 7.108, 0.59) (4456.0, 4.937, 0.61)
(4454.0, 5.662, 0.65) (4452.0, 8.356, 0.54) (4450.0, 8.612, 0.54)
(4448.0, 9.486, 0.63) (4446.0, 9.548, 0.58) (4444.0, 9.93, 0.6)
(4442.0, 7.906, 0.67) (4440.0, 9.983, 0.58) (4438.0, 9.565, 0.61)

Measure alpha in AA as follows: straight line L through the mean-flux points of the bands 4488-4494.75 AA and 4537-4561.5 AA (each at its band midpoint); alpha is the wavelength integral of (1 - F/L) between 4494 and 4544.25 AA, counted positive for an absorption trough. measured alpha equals 0.9 AA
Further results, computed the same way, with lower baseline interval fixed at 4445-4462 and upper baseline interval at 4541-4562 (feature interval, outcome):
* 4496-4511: -2.70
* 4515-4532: 0.13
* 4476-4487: -2.05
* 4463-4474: -2.54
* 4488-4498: -0.55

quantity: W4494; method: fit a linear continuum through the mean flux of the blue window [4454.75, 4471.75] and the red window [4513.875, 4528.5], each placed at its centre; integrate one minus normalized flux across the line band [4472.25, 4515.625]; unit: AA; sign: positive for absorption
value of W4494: -4.53 AA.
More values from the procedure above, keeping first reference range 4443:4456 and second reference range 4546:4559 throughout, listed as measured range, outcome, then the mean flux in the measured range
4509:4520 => -0.75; 10.8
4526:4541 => 3.03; 8.54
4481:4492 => -0.14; 9.49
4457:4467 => 0.86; 7.93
